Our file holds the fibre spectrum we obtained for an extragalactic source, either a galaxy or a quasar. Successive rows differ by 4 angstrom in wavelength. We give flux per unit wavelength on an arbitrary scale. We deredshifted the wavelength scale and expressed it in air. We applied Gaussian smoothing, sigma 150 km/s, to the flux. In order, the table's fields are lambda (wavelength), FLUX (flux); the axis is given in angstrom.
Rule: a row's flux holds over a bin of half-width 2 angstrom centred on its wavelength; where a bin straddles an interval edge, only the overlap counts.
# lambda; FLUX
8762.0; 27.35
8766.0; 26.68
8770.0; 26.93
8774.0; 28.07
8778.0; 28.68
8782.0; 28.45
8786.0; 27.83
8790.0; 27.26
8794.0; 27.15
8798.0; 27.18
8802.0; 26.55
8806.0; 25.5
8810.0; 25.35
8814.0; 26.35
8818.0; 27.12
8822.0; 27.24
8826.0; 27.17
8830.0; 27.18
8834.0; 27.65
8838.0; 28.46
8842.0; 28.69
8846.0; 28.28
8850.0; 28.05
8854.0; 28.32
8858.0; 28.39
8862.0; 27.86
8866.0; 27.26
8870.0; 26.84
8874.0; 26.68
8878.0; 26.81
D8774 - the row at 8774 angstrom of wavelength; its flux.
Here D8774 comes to 28.07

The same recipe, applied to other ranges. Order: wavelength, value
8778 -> 28.68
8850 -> 28.05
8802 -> 26.55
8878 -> 26.81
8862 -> 27.86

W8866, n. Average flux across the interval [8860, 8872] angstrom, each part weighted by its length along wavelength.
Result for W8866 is 27.3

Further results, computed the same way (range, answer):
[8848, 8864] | 28.2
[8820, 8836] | 27.3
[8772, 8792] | 28.1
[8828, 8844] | 28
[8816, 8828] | 27.2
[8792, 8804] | 27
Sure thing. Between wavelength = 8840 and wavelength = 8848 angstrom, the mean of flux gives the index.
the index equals 28.5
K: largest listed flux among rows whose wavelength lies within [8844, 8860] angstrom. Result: 28.39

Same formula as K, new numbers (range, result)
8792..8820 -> 27.18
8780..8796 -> 28.45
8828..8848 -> 28.69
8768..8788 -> 28.68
